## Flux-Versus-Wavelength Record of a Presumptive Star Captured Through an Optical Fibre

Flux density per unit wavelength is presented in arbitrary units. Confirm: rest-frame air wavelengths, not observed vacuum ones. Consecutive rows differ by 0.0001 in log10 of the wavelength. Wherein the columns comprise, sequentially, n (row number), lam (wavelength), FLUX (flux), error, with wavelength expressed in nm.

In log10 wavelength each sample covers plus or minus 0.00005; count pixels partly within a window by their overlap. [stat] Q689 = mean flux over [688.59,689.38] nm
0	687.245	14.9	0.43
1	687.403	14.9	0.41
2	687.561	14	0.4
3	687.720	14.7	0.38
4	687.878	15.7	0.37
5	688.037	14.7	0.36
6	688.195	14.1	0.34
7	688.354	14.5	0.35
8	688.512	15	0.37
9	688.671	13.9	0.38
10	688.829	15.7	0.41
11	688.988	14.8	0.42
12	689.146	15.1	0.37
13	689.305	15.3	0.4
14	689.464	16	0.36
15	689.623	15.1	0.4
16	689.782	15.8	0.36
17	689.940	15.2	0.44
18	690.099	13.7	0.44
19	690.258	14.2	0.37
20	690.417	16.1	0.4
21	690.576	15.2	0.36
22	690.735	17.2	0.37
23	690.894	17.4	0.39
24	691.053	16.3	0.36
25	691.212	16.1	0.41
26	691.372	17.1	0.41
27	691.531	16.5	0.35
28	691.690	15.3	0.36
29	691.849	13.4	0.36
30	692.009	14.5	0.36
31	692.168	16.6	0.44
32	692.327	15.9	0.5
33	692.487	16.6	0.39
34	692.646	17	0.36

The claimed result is 15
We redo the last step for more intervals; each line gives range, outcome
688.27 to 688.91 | 14.8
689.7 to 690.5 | 15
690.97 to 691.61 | 16.5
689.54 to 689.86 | 15.4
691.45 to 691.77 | 15.9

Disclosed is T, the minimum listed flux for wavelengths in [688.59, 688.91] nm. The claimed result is 13.9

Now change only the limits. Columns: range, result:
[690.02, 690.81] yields 13.7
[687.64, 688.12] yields 14.7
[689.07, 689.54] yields 15.1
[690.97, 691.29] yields 16.1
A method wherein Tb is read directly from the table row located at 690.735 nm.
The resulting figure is 17.2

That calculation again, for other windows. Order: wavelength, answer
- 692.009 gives 14.5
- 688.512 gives 15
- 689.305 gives 15.3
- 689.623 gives 15.1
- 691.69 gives 15.3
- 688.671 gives 13.9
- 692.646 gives 17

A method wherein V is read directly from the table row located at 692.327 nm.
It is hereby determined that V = 15.9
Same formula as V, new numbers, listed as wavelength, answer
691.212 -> 16.1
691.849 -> 13.4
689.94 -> 15.2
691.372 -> 17.1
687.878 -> 15.7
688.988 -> 14.8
